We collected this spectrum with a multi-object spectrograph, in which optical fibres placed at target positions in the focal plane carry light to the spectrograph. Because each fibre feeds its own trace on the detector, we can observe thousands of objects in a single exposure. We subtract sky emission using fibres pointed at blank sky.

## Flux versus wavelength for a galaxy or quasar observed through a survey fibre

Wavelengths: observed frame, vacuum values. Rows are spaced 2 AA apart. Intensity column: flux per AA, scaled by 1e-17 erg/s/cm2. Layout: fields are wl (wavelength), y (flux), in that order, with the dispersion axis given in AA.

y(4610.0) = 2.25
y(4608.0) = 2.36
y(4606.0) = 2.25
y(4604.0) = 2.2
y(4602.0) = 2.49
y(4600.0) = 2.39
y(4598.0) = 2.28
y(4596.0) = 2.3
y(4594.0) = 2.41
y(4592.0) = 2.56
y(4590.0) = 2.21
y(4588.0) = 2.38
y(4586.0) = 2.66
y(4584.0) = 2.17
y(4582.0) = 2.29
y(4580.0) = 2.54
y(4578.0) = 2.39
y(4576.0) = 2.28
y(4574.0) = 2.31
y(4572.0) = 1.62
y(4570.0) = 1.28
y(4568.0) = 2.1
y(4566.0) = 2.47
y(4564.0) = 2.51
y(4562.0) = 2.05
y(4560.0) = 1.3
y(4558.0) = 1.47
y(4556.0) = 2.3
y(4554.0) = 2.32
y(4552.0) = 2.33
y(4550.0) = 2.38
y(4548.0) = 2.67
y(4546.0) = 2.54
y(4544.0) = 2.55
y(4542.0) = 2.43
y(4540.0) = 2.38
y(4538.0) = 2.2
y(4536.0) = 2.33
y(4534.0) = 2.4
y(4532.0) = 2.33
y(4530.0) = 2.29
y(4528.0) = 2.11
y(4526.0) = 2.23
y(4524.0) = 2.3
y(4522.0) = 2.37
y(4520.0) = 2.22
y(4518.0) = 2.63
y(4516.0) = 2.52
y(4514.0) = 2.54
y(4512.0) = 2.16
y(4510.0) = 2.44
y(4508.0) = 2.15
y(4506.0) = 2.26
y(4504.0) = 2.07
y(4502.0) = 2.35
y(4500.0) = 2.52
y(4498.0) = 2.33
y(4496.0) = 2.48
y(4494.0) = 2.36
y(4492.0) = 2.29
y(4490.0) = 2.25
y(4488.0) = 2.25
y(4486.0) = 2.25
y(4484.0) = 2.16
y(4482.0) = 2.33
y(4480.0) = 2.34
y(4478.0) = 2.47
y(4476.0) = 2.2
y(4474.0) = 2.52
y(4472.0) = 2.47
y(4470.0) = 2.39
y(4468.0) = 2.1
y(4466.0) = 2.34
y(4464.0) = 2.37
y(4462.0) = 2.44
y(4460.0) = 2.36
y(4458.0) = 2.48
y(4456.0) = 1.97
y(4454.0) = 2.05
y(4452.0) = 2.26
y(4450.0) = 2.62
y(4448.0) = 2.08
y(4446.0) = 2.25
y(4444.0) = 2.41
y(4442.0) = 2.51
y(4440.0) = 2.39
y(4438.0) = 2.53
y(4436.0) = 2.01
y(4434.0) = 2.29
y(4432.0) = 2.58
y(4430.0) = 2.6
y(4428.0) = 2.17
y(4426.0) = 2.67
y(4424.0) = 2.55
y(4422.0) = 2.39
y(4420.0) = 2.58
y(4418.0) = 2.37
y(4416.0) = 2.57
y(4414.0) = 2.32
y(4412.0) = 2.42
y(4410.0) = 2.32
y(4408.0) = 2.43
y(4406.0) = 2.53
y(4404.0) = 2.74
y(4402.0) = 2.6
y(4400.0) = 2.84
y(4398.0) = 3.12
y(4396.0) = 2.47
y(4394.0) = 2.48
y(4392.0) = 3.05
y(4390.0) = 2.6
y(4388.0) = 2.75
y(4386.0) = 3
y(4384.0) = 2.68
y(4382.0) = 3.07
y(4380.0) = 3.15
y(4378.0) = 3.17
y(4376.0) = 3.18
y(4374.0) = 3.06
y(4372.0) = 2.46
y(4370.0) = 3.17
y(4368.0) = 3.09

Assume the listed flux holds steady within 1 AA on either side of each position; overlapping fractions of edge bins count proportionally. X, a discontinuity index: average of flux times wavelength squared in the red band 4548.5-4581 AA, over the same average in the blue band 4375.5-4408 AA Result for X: 0.8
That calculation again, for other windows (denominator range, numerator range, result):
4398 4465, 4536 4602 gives 0.99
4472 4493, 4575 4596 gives 1.08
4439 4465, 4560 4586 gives 0.98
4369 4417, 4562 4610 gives 0.90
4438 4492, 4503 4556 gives 1.04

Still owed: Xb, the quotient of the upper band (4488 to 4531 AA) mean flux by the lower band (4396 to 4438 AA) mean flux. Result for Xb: 0.93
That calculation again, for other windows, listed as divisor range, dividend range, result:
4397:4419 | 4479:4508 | 0.89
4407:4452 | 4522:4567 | 0.94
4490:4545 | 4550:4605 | 0.94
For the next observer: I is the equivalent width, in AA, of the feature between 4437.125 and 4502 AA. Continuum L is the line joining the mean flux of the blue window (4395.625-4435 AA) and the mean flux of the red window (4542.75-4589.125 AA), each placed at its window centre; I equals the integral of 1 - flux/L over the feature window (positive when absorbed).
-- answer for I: 2.1 AA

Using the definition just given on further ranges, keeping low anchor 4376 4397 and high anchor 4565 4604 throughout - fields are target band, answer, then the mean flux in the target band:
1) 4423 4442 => 2.06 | 2.43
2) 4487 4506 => 1.59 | 2.32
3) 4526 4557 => 0.38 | 2.37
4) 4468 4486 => 1.73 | 2.34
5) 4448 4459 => 1.66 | 2.26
